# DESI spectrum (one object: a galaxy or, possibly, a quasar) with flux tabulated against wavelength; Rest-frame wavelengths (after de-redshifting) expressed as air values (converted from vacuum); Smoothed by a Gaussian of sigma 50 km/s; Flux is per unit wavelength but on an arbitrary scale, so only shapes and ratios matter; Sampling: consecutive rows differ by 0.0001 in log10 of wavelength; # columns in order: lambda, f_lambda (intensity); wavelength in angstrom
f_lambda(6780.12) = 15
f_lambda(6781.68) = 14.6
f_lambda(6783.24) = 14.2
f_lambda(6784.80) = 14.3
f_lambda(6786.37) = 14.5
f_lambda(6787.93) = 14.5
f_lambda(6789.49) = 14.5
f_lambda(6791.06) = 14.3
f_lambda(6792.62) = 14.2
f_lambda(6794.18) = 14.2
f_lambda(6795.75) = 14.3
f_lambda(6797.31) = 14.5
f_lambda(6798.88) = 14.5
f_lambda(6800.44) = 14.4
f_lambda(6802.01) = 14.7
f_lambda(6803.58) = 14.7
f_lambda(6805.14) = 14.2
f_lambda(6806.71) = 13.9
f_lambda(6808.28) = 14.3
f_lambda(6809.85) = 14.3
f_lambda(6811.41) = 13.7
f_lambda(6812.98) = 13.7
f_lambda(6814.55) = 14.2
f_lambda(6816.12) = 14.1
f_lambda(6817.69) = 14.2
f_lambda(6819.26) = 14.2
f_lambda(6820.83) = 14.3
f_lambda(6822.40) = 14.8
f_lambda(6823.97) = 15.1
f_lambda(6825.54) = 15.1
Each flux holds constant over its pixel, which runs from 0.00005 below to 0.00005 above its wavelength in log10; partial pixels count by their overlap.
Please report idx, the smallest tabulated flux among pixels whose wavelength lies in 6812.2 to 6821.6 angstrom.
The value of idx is 13.7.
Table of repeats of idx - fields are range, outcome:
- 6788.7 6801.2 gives 14.2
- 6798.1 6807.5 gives 13.9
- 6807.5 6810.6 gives 14.3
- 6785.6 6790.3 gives 14.5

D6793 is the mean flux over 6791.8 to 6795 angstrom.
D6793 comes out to 14.2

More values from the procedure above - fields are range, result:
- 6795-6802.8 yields 14.5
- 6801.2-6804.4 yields 14.7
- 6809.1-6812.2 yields 14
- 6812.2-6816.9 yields 14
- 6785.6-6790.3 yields 14.5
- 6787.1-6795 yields 14.3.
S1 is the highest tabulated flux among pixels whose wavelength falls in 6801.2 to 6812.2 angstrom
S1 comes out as 14.7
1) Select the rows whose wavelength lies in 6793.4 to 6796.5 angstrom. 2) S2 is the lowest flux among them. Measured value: 14.2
